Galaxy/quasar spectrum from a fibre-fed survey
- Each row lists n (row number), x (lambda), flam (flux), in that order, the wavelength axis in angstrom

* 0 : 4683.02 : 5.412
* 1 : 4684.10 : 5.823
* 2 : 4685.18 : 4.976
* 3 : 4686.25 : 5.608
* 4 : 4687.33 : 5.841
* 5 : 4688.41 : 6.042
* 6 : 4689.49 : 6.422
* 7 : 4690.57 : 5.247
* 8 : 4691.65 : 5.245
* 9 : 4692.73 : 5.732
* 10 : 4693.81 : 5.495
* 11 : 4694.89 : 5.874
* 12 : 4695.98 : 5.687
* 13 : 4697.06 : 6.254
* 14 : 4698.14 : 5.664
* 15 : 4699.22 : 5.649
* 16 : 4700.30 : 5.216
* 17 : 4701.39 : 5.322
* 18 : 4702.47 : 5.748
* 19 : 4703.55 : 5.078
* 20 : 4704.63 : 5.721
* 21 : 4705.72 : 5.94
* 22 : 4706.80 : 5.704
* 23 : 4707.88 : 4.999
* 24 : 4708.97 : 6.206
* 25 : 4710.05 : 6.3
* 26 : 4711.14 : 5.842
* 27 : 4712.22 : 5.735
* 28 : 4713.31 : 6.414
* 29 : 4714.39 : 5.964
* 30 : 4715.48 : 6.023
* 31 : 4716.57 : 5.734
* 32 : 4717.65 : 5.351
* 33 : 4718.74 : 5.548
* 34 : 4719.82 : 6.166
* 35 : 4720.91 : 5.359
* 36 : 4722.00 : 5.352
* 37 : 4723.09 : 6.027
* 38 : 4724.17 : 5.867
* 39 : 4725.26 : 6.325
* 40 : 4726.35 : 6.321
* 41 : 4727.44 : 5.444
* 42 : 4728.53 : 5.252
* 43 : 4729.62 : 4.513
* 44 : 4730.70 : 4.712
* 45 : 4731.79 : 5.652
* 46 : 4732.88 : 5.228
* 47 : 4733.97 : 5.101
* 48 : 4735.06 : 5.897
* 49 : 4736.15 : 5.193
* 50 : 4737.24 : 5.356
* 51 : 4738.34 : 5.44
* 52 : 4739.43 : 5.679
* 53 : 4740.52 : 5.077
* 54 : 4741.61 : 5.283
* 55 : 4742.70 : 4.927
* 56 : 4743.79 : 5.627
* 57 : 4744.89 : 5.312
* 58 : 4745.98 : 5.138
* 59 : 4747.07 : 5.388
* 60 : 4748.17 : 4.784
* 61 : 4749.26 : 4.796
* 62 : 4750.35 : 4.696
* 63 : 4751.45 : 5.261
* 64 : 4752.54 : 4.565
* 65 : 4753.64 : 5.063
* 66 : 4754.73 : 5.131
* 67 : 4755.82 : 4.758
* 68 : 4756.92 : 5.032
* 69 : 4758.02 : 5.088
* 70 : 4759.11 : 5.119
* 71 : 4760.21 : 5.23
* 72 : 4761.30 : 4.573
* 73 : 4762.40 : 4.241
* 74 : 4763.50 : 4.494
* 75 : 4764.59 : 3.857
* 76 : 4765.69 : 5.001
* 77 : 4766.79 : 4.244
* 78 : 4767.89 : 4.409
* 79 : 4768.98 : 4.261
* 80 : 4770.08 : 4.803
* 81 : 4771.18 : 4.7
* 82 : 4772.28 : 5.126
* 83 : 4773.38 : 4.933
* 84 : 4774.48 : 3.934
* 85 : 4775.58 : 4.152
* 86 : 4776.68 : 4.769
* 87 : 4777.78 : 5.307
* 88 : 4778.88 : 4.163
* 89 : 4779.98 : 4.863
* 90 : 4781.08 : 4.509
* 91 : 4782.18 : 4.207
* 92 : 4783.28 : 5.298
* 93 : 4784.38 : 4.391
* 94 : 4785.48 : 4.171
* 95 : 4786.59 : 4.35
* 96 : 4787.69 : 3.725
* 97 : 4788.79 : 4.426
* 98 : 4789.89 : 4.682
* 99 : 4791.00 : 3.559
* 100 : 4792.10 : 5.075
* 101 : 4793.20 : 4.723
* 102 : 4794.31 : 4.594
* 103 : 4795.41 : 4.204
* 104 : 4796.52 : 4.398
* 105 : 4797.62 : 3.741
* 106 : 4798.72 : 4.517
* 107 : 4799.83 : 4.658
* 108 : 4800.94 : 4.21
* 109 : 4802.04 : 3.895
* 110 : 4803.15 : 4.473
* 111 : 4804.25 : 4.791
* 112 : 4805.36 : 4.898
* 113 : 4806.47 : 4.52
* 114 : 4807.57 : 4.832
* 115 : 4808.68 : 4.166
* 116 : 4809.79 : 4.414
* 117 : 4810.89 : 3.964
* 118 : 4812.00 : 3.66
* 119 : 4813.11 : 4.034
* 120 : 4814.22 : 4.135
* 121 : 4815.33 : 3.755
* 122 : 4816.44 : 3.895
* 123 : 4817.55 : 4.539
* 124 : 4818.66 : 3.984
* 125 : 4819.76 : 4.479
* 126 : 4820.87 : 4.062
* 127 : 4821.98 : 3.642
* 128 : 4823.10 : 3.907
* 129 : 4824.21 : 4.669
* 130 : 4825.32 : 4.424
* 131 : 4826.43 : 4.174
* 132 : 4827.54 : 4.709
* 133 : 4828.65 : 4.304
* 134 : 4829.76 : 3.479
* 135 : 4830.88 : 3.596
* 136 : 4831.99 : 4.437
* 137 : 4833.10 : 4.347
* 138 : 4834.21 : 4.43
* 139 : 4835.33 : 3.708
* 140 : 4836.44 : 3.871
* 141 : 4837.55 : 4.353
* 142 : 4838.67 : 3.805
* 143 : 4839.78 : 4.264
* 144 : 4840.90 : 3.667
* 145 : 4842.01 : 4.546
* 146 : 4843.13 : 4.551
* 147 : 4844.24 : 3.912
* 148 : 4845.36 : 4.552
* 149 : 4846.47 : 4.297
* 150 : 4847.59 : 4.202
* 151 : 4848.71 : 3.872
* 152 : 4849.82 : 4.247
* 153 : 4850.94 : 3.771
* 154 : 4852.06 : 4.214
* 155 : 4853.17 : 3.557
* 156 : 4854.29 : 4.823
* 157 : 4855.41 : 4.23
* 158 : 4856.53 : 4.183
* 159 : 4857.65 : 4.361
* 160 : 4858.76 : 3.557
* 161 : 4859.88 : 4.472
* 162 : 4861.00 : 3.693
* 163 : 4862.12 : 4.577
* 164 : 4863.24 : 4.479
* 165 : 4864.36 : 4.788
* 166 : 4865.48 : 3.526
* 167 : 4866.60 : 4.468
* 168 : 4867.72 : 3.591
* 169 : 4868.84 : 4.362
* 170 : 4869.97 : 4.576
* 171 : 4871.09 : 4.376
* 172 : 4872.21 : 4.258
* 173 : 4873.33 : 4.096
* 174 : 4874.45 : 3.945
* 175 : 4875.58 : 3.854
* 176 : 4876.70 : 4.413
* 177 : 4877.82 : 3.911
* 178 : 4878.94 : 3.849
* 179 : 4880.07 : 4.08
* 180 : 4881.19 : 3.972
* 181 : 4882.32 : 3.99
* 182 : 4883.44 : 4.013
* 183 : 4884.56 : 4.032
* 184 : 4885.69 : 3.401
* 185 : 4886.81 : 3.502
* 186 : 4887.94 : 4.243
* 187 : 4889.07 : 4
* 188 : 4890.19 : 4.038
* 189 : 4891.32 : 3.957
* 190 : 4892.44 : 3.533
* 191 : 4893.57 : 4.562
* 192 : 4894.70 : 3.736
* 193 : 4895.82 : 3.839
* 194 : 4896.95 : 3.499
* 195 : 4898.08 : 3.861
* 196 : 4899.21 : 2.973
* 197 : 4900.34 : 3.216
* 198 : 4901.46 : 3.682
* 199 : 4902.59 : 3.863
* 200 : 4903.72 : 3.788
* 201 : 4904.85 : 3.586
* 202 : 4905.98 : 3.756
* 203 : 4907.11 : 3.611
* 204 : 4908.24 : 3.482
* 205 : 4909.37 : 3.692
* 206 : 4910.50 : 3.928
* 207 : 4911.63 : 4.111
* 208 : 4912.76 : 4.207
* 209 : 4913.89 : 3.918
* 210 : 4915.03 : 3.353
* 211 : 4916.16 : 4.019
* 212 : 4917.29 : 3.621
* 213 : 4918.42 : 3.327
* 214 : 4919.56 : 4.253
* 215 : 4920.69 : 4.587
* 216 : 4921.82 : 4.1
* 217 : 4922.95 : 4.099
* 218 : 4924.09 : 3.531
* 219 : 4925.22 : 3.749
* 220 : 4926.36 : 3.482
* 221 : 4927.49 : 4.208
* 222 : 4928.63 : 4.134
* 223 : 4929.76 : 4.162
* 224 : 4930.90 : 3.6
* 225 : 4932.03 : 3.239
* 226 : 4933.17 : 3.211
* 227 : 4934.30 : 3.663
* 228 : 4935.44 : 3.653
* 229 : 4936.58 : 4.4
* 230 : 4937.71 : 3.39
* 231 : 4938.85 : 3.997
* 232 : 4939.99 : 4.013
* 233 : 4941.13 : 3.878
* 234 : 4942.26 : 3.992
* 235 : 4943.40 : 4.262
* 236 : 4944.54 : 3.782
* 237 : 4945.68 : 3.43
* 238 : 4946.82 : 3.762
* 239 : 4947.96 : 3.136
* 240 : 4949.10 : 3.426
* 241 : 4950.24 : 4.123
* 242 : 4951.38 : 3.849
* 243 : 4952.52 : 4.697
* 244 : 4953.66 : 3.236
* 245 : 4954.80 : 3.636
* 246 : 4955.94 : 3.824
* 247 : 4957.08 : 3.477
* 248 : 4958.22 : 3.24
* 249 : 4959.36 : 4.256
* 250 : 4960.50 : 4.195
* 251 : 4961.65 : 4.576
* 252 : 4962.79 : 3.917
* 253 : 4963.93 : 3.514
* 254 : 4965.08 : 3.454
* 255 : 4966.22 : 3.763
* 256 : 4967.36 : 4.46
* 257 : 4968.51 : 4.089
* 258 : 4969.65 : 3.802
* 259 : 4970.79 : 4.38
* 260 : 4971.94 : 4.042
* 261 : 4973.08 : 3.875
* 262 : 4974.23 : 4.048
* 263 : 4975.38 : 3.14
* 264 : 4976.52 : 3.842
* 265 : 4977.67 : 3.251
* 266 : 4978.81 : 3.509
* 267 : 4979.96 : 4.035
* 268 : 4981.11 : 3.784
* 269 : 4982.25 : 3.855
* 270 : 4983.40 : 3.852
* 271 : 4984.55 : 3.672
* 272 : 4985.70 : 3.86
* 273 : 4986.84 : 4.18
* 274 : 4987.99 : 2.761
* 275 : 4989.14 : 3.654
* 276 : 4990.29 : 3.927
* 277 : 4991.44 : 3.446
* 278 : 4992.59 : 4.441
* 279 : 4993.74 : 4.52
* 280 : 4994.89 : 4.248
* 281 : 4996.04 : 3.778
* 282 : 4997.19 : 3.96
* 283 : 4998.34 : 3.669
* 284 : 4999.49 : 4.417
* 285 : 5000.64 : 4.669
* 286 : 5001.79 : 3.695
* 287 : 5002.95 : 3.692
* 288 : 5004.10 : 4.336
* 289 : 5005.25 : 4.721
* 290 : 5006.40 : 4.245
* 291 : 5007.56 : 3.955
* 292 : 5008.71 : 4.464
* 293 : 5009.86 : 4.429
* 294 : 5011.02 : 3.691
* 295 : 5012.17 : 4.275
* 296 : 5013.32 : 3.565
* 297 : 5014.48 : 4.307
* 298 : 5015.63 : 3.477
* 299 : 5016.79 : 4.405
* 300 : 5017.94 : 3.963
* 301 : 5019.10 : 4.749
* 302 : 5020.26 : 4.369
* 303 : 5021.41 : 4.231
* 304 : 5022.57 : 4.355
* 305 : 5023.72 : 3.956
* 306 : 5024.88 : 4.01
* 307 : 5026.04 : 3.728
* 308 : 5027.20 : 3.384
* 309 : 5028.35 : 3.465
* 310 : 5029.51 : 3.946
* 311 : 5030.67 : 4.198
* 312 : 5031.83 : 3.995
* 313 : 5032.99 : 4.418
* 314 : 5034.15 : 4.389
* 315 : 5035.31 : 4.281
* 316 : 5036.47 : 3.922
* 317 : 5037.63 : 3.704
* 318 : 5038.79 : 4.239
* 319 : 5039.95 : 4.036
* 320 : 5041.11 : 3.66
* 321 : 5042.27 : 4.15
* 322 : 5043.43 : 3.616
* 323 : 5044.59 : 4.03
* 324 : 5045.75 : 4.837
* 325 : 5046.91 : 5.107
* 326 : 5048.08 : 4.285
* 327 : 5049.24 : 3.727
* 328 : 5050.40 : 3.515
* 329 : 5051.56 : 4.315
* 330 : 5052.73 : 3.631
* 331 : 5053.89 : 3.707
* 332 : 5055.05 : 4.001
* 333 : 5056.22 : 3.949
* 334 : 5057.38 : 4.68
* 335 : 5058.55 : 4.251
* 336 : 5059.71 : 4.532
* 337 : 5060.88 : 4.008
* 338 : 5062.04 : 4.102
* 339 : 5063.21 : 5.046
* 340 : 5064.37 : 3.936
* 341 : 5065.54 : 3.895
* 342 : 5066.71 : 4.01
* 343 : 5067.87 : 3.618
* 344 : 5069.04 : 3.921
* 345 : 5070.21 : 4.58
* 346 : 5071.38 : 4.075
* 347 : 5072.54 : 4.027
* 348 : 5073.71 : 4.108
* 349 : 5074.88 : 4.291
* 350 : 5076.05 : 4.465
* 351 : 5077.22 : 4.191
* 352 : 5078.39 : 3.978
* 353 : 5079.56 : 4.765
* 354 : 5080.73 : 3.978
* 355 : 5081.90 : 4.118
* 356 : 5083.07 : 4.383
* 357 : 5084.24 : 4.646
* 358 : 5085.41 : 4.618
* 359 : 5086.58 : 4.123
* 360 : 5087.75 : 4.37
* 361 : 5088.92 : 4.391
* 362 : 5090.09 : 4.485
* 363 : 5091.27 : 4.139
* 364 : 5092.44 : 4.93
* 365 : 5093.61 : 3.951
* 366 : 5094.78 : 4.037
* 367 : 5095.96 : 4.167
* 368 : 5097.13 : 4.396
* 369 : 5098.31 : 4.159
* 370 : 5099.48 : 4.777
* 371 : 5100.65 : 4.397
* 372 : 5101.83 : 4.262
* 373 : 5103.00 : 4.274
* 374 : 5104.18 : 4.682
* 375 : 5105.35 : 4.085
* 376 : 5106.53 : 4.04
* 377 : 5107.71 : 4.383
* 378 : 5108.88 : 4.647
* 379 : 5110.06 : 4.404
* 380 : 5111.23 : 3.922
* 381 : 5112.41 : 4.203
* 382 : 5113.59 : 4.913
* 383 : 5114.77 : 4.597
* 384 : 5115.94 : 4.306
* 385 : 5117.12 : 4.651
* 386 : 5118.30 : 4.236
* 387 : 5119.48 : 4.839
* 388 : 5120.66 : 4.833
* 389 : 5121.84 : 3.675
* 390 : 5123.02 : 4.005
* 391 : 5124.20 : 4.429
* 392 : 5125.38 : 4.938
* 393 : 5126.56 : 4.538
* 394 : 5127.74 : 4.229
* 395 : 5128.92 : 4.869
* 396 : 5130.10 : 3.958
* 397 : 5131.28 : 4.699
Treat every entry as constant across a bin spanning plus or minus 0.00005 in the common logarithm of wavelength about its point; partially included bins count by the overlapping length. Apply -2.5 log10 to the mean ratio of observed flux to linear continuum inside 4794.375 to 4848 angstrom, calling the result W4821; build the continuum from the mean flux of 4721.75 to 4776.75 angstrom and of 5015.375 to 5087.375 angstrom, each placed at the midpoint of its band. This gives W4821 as 0.15 mag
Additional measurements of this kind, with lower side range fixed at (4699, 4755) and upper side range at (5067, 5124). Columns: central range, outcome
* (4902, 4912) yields 0.29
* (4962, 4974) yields 0.19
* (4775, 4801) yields 0.19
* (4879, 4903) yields 0.29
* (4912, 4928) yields 0.24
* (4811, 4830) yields 0.25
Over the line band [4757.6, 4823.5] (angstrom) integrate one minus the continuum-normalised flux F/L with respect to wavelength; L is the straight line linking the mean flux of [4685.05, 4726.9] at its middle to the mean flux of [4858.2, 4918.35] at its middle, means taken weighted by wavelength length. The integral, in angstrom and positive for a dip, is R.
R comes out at 6.59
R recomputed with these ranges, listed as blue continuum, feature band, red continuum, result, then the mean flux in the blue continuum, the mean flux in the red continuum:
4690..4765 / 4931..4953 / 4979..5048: 3.03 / 5.39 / 4.04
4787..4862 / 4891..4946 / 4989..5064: 4.81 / 4.21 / 4.1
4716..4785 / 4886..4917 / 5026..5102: 5.72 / 5.05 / 4.17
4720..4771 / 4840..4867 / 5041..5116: 3.58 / 5.11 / 4.25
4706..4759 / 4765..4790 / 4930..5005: 2.89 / 5.43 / 3.84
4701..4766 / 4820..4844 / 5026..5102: 4.11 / 5.35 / 4.17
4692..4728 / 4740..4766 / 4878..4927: 1.91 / 5.76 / 3.82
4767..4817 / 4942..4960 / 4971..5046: 1.51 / 4.4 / 3.99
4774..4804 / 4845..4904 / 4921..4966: 0.93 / 4.41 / 3.81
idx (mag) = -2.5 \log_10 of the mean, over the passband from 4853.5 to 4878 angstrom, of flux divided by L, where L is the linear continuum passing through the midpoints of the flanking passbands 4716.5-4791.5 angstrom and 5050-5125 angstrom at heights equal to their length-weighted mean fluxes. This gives 0.13 mag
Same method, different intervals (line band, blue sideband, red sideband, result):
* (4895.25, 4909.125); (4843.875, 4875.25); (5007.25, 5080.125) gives 0.16 mag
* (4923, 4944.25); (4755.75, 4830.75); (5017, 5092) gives 0.12 mag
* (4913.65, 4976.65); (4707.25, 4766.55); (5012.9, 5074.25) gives 0.17 mag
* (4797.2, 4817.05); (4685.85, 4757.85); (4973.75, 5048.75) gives 0.19 mag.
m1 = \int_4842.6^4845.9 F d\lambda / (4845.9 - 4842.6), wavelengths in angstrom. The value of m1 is 4.34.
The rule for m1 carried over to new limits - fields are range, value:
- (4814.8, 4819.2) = 4.04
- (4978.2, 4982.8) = 3.8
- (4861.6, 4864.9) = 4.61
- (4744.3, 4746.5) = 5.22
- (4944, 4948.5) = 3.53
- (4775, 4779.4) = 4.6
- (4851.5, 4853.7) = 3.9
